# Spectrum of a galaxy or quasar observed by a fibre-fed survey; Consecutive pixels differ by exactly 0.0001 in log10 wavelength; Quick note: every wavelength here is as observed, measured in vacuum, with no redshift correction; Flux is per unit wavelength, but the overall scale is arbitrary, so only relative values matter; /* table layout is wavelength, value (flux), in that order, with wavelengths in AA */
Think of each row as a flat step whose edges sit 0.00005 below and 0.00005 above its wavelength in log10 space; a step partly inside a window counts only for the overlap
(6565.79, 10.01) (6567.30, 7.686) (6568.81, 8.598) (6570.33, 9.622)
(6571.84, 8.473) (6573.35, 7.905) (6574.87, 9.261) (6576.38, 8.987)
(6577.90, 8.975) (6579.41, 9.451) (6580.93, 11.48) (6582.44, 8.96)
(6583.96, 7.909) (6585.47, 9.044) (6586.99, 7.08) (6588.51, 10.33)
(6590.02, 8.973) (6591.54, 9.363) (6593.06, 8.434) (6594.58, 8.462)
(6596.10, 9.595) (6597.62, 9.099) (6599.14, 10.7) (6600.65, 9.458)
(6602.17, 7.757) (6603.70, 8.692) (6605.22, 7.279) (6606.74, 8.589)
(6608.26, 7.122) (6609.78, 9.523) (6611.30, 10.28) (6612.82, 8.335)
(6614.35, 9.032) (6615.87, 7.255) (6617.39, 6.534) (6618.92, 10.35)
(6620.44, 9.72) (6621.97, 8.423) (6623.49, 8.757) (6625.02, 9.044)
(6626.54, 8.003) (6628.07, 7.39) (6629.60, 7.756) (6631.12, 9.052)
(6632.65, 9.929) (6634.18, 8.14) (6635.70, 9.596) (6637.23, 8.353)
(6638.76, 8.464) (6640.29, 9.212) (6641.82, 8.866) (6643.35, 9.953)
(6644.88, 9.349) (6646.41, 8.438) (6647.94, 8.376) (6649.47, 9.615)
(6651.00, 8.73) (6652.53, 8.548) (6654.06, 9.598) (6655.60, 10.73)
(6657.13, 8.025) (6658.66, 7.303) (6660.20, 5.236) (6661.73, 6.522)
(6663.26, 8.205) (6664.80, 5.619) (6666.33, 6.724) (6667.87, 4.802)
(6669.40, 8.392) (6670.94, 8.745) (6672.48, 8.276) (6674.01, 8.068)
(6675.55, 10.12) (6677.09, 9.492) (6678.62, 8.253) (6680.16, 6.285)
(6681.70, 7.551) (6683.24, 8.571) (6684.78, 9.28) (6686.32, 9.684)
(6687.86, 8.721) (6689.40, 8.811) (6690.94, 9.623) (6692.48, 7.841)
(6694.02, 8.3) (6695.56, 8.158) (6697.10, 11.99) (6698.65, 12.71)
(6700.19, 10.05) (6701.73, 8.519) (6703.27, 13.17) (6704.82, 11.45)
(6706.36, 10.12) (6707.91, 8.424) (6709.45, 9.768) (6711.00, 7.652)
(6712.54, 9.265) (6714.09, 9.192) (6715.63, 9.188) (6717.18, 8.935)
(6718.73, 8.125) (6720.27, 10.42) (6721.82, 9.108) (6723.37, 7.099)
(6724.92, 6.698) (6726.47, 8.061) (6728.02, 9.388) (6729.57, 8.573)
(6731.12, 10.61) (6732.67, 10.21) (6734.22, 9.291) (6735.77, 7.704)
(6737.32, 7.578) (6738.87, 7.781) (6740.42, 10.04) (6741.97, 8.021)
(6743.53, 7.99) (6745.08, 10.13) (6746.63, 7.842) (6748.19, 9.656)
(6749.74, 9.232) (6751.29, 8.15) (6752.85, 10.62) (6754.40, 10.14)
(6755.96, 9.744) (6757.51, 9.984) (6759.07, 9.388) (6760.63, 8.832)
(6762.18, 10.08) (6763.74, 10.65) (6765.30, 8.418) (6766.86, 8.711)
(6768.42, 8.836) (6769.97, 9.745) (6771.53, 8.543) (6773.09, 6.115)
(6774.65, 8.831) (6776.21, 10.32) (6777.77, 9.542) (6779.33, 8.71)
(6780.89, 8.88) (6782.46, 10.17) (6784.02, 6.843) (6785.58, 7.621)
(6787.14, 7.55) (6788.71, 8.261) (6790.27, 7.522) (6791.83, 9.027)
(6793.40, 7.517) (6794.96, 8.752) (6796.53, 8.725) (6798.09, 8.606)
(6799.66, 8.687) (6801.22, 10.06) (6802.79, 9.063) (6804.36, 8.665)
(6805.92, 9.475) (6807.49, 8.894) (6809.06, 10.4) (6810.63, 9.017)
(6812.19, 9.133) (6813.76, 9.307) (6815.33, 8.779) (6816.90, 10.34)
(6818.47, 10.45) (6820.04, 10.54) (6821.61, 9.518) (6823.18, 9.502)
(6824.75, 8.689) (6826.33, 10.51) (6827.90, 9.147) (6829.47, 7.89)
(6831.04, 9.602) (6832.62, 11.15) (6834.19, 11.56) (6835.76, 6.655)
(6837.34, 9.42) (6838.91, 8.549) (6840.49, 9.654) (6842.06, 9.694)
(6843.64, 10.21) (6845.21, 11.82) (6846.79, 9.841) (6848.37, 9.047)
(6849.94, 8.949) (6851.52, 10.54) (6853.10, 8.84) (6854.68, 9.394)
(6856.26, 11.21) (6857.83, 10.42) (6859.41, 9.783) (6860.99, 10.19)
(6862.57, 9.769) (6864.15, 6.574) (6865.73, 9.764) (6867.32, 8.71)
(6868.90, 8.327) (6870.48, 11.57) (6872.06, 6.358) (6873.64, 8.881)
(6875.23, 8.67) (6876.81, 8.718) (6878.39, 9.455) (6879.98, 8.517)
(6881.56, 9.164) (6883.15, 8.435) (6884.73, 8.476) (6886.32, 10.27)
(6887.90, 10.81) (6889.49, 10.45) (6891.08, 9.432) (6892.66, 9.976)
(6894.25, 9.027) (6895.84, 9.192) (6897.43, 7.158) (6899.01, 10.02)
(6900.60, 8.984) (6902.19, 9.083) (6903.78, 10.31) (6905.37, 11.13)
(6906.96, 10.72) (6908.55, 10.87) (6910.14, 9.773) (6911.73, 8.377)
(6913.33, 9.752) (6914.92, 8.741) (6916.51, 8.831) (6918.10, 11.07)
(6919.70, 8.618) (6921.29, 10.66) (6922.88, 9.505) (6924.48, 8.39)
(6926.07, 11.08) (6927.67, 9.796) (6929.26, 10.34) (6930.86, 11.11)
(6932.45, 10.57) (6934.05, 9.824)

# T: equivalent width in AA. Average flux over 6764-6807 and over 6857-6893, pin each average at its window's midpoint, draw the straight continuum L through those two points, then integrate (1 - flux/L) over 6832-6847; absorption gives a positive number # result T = -1.4 AA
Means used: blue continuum 8.66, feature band 9.84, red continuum 9.24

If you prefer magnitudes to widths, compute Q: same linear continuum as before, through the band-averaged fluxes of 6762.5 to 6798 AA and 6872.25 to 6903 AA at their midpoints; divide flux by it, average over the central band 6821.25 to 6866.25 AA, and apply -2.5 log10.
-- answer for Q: -0.08 mag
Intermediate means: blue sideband 8.62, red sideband 9.14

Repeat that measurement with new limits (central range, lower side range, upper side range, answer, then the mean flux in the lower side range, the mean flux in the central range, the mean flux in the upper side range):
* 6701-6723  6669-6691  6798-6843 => -0.08 mag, 8.63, 9.48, 9.43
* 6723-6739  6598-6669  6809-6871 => 0.06 mag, 8.42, 8.51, 9.59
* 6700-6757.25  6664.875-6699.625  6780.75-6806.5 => -0.07 mag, 8.6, 9.13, 8.54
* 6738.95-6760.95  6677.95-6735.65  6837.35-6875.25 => 0.00 mag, 9.15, 9.23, 9.46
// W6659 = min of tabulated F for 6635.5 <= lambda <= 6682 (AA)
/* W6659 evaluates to 4.802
